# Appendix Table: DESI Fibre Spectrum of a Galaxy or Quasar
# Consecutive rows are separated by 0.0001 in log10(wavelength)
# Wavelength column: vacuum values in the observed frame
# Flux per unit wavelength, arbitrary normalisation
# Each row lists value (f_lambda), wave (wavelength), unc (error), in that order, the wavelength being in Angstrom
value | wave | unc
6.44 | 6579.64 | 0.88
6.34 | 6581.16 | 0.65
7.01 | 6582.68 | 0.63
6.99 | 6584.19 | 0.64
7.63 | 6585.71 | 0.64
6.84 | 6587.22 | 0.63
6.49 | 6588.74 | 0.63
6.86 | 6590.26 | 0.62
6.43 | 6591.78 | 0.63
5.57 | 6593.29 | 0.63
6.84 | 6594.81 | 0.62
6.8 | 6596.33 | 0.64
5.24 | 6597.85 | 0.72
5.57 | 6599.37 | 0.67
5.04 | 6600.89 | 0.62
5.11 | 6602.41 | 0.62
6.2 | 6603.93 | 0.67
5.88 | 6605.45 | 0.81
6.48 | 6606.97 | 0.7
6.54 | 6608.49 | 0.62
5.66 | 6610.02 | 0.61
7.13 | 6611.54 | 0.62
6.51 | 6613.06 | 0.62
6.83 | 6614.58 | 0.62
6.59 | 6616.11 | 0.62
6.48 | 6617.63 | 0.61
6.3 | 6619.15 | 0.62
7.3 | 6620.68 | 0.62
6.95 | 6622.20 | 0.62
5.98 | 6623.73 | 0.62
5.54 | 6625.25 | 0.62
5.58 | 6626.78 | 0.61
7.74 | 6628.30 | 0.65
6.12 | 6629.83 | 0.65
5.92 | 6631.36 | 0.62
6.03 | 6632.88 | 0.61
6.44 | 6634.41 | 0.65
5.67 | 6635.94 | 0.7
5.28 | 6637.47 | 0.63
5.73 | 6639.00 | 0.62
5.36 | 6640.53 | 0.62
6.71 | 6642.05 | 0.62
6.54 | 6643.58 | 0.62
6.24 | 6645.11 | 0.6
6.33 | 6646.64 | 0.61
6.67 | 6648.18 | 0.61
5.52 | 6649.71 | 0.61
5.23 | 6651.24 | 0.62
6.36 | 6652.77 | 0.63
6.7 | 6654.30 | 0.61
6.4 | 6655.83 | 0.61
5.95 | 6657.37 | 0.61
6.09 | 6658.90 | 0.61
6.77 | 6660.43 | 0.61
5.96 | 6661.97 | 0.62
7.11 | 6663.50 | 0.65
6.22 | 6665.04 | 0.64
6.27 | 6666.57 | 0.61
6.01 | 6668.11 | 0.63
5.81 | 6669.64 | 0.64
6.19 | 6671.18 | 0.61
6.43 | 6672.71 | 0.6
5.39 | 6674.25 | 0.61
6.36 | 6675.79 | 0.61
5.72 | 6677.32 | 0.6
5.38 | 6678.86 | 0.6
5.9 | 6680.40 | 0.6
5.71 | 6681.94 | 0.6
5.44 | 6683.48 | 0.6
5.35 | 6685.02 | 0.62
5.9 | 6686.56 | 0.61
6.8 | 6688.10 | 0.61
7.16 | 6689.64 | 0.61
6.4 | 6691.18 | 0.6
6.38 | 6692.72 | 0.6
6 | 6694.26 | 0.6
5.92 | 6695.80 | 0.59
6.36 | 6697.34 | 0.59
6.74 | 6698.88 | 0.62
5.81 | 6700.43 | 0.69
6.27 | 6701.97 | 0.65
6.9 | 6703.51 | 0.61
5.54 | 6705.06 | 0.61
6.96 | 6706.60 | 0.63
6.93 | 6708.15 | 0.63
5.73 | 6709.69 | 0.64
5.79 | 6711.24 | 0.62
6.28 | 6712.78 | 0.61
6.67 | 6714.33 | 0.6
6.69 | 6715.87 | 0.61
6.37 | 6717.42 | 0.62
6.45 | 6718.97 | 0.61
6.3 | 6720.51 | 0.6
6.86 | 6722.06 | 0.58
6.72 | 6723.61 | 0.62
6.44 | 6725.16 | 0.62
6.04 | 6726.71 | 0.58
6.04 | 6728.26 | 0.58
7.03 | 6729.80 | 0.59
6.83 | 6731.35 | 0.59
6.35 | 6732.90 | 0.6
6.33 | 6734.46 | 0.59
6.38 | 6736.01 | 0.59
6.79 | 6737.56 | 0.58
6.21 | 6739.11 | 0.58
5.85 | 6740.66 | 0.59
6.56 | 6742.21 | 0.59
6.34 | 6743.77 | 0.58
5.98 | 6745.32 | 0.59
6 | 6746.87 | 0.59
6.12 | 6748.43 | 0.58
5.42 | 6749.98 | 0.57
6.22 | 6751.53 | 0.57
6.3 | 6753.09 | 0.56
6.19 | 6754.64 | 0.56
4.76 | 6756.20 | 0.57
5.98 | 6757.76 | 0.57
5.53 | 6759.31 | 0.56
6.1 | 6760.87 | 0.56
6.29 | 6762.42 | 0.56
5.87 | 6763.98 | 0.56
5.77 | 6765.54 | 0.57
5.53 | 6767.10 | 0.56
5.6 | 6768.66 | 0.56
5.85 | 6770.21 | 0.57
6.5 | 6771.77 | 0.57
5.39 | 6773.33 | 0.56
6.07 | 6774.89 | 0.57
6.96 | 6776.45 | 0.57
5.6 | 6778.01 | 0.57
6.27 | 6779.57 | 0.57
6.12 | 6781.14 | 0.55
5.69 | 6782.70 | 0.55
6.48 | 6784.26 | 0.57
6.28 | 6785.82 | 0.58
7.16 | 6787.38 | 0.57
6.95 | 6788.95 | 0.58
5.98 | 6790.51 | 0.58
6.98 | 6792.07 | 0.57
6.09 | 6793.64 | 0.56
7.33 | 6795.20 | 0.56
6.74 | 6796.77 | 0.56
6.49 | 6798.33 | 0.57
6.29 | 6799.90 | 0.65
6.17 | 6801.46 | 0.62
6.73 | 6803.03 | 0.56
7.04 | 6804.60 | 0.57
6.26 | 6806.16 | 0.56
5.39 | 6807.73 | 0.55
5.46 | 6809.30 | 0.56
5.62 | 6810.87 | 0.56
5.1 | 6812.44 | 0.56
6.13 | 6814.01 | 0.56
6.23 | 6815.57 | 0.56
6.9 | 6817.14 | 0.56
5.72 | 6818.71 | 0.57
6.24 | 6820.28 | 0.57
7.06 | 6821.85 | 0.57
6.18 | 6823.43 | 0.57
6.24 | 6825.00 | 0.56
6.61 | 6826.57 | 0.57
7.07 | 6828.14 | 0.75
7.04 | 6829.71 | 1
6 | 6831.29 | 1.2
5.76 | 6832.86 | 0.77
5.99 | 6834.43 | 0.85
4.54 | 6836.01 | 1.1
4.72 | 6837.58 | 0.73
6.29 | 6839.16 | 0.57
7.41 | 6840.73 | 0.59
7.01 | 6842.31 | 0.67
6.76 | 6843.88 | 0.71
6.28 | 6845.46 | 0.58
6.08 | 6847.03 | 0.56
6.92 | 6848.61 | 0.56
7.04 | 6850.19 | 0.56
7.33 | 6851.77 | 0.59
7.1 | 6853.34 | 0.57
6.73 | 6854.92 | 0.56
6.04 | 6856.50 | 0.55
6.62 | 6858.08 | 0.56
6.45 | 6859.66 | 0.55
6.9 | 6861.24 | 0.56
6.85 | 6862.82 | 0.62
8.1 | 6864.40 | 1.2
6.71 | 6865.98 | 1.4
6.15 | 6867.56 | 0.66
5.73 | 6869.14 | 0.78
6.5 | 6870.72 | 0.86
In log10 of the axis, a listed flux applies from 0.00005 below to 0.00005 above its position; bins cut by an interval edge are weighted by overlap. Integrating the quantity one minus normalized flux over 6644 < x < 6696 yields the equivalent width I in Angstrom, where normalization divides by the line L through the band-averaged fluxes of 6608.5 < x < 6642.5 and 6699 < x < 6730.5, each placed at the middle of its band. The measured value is 1.7 Angstrom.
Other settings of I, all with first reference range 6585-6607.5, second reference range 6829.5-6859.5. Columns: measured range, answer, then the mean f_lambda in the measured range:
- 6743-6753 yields 0.4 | 6.03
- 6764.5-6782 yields 1.0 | 5.96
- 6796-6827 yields 0.7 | 6.23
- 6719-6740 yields -0.6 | 6.48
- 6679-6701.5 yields 0.6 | 6.11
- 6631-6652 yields 0.8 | 5.98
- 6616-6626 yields -0.4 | 6.44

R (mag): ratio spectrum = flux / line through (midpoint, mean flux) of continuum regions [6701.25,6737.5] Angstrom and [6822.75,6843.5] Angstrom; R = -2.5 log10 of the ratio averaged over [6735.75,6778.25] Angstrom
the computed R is 0.06 mag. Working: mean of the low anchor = 6.44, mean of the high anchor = 6.23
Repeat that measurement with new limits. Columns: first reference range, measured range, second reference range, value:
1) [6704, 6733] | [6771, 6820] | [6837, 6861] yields 0.046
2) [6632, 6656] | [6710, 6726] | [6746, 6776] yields -0.085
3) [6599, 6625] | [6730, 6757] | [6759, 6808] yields 0.015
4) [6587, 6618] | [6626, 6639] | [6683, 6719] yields 0.031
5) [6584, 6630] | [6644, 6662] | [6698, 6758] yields 0.023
